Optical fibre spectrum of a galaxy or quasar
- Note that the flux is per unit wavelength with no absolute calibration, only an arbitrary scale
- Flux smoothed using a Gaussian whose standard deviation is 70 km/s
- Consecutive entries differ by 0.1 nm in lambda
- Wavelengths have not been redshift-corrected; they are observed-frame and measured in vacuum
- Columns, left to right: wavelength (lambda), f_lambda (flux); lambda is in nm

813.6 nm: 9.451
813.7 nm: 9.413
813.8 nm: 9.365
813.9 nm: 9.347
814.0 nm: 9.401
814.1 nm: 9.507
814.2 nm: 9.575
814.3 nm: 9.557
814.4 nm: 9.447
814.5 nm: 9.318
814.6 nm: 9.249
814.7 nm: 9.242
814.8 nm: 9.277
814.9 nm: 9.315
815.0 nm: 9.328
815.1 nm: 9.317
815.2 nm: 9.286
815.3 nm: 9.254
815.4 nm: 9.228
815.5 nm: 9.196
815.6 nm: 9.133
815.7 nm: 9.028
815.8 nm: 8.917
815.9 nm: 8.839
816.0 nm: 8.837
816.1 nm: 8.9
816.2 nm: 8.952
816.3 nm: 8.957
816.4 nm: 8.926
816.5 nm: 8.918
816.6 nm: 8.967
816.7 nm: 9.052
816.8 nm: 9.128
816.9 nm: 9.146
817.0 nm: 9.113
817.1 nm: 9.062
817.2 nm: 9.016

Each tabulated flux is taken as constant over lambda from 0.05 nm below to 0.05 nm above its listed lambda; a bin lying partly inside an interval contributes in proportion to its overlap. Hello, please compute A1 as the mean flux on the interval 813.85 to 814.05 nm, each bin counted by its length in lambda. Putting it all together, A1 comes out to 9.37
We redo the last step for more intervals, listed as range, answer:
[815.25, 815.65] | 9.2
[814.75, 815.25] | 9.3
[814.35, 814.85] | 9.31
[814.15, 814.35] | 9.57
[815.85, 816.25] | 8.88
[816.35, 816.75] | 8.97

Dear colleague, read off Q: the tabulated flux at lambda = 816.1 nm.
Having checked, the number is 8.9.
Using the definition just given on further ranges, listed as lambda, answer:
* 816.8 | 9.128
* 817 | 9.113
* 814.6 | 9.249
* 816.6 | 8.967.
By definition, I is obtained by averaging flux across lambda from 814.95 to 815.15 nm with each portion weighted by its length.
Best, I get 9.32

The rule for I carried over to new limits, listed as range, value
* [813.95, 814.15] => 9.45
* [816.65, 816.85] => 9.09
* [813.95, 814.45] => 9.5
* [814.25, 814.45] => 9.5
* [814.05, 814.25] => 9.54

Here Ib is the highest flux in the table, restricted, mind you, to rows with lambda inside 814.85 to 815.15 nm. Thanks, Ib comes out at 9.328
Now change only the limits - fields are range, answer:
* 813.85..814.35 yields 9.575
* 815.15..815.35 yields 9.286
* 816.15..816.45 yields 8.957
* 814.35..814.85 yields 9.447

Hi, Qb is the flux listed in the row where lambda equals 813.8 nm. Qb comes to 9.365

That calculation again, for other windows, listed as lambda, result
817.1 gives 9.062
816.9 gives 9.146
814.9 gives 9.315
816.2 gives 8.952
